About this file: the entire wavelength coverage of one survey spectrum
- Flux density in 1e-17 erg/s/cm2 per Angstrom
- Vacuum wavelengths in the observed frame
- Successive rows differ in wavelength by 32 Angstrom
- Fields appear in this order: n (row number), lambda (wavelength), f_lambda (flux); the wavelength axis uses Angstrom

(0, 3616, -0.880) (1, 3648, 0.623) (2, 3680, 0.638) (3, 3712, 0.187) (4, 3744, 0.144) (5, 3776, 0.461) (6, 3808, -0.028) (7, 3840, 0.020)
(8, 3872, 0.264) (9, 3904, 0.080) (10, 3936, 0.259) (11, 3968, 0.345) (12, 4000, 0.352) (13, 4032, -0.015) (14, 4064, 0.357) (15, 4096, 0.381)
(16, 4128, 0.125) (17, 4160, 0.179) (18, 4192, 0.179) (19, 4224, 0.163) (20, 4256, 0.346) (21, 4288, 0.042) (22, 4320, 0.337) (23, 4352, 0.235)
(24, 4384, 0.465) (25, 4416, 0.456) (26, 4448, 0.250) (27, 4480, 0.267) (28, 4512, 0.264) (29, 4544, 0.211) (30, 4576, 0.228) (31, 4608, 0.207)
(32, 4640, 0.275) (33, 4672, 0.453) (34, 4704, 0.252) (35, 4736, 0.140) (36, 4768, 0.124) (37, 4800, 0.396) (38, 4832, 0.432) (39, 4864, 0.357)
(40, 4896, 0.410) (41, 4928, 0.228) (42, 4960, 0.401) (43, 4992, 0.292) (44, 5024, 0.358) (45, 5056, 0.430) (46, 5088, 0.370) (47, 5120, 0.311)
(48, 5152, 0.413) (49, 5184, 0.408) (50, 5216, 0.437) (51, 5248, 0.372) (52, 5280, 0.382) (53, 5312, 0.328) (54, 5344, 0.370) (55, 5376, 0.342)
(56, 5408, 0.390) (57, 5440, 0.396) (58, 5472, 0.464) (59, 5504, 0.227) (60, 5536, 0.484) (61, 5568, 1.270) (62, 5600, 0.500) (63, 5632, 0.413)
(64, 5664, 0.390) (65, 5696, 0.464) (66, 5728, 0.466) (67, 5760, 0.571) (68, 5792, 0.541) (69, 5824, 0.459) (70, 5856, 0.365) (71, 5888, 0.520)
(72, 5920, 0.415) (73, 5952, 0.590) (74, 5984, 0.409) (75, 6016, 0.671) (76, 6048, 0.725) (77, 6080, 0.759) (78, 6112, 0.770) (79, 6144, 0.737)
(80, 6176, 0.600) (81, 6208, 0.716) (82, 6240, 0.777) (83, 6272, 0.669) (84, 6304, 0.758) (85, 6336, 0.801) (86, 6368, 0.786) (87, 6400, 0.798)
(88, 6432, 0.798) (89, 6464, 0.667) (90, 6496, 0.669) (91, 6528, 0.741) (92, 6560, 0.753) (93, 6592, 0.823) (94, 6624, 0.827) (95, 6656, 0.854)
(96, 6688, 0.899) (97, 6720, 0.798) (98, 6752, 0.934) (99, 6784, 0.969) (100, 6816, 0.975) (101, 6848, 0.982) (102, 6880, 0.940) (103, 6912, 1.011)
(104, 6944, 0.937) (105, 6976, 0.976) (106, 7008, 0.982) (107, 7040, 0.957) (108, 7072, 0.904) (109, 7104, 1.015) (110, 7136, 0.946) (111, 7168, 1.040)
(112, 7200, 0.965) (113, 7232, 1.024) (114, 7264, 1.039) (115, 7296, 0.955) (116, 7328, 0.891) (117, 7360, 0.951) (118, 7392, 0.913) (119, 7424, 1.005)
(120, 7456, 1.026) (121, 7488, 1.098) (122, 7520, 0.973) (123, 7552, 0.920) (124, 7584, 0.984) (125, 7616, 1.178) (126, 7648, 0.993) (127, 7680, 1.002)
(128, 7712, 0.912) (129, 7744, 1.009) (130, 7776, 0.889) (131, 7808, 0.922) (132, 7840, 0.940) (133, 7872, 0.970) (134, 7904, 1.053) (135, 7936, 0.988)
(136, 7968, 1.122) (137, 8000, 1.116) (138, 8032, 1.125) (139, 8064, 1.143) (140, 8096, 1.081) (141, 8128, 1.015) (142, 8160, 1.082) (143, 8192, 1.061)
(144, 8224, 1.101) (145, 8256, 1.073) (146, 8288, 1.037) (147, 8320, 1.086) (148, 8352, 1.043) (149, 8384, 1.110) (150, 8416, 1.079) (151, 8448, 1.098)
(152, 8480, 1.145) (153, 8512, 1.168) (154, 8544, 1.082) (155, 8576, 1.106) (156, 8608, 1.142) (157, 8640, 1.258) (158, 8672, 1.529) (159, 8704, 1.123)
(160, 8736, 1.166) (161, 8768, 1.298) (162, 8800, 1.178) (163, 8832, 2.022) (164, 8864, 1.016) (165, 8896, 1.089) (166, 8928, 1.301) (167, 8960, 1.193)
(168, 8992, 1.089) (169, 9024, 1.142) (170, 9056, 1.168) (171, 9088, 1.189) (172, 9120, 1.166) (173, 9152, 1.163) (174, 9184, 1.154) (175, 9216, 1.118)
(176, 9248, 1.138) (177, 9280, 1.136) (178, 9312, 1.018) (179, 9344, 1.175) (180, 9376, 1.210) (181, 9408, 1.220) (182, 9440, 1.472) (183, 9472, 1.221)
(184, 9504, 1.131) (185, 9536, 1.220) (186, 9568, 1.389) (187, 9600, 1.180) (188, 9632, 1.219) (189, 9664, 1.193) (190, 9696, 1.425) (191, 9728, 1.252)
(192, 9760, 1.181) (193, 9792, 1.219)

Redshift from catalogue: 0.51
